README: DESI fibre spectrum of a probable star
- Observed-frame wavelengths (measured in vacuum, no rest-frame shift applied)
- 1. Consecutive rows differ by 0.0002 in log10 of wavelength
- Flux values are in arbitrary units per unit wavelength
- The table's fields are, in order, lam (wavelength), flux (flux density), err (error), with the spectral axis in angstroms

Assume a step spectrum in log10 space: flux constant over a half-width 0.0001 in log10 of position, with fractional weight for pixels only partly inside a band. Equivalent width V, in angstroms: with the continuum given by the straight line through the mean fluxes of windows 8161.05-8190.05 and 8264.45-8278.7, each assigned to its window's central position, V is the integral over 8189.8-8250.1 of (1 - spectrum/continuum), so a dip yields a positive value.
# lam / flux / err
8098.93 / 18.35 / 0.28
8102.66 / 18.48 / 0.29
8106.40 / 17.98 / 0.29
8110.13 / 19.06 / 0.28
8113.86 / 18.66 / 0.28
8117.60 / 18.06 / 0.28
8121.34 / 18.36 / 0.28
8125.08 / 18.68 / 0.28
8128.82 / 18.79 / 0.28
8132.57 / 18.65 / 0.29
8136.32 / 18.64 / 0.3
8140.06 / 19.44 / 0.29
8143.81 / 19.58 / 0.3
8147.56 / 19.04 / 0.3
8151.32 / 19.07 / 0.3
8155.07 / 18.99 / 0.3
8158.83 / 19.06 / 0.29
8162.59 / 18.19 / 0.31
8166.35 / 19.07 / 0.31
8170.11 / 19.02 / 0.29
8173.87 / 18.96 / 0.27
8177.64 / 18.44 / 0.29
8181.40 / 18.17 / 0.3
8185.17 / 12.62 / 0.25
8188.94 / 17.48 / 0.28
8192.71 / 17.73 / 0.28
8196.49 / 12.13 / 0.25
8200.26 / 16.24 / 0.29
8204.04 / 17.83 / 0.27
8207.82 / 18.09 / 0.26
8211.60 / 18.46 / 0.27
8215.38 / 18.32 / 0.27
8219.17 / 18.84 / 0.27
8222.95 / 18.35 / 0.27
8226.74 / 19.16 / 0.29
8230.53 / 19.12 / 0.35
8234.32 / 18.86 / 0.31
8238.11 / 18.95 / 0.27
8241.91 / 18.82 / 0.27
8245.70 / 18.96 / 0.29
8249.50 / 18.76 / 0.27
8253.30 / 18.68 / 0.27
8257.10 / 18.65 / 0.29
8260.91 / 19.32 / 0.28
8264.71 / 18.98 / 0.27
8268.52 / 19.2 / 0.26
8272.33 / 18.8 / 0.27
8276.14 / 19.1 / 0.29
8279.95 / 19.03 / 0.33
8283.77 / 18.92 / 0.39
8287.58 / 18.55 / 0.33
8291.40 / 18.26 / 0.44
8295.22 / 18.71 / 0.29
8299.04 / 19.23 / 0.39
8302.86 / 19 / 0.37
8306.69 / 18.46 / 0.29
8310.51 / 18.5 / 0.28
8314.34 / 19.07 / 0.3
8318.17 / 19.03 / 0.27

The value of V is 1.1 angstroms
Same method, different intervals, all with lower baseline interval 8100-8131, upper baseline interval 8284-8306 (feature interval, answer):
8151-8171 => -0.34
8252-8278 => -0.36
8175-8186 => 0.97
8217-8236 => -0.21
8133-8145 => -0.39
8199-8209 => 0.65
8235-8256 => -0.17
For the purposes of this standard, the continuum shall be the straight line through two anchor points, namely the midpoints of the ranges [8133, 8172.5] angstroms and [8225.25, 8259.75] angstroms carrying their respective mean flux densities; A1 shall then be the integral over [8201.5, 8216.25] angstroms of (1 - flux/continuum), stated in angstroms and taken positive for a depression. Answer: 0.7 angstroms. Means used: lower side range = 19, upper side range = 18.9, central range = 18.1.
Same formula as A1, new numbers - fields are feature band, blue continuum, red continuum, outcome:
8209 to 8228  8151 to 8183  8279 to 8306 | 0.2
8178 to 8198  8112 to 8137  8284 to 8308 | 2.9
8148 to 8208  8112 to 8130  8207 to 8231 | 3.2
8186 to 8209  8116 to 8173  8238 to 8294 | 3.0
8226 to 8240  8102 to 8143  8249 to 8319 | -0.2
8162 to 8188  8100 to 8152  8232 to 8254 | 1.4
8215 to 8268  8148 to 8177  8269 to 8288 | 0.1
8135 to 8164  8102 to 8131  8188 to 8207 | -2.3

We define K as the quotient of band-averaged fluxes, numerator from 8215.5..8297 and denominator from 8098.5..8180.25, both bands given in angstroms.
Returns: 1.00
